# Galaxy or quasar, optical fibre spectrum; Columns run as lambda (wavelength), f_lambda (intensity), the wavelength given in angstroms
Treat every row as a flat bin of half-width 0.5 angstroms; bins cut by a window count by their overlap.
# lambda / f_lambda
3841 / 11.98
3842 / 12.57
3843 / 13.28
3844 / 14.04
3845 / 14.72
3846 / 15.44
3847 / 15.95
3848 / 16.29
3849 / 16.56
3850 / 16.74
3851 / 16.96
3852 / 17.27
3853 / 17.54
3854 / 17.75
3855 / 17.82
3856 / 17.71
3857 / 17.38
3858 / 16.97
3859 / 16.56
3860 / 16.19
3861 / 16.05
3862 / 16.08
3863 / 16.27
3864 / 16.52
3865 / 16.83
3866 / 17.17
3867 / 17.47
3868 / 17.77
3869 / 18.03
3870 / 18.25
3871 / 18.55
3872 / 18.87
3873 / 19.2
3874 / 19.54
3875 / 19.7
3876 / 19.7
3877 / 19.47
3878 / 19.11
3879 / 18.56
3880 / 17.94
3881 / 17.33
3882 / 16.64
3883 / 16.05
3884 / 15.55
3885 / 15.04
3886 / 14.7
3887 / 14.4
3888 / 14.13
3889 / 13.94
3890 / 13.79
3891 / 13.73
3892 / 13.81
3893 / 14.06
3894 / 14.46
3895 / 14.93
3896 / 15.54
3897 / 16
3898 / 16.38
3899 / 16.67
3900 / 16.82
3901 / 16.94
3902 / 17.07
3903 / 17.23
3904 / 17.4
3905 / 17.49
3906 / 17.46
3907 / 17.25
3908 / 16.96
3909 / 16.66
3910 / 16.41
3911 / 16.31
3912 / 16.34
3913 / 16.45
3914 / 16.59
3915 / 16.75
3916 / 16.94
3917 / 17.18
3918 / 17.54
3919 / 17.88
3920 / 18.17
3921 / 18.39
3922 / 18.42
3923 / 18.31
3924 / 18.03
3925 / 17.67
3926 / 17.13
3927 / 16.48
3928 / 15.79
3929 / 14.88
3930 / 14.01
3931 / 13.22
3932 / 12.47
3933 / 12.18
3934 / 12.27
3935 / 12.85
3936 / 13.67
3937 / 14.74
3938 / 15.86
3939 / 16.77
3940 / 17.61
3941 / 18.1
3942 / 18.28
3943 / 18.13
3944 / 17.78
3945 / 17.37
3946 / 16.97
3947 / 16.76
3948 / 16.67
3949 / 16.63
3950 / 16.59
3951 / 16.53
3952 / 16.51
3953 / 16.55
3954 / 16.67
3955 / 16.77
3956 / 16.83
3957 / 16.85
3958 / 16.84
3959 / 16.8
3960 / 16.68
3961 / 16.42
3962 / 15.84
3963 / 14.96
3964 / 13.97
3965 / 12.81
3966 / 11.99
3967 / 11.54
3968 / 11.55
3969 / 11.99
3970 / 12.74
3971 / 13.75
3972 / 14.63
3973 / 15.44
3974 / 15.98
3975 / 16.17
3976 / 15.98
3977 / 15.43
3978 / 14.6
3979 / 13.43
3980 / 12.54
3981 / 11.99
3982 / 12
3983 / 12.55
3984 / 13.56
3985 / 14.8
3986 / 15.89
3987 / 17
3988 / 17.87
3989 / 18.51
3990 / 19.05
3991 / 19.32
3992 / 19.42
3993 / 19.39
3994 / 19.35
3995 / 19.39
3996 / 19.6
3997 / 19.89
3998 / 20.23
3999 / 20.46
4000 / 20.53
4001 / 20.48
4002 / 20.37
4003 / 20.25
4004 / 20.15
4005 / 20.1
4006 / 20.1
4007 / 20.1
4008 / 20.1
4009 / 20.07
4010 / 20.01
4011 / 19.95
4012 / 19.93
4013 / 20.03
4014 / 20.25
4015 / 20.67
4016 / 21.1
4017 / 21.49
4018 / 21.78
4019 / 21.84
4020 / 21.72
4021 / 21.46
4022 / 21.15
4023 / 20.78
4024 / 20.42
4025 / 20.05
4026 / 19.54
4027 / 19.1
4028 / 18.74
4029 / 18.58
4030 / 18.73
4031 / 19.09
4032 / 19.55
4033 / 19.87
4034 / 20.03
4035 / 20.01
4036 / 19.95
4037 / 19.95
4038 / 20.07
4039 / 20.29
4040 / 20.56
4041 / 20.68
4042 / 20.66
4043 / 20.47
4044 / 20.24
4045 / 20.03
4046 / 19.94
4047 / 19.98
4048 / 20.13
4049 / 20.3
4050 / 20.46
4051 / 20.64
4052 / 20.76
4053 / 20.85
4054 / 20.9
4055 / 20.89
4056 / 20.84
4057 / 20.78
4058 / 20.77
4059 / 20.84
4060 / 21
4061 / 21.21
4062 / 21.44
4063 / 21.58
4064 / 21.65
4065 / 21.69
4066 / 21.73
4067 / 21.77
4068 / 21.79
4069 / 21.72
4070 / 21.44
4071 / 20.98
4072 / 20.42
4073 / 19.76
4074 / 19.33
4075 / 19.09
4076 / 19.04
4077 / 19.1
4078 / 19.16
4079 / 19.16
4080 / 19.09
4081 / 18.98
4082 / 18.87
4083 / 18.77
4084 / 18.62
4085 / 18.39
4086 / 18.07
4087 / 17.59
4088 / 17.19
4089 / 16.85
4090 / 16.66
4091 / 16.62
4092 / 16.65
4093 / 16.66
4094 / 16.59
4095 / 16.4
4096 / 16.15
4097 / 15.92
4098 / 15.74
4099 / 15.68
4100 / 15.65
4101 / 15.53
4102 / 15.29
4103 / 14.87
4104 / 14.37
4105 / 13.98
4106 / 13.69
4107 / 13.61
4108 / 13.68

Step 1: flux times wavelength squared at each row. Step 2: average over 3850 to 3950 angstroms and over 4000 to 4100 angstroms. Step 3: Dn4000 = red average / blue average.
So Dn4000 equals 1.28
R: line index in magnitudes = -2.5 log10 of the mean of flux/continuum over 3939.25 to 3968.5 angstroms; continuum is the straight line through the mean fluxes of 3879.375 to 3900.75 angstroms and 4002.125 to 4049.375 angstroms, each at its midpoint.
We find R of 0.10 mag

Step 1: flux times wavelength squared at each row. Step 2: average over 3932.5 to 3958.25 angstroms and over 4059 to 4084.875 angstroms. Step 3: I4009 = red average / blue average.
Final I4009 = 1.33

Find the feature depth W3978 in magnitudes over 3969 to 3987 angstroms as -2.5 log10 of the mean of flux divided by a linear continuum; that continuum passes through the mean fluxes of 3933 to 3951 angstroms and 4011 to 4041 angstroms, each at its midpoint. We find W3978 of 0.25 mag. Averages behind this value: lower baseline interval 16.2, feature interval 14.2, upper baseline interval 20.2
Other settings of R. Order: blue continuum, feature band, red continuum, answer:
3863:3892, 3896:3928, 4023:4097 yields 0.03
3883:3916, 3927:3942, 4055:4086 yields 0.14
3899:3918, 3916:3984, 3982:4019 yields 0.16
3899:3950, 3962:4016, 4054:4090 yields 0.06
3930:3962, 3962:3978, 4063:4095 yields 0.18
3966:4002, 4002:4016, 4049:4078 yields -0.15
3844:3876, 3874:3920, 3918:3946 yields 0.01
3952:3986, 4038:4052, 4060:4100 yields -0.16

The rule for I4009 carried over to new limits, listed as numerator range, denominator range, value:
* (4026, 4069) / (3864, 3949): 1.33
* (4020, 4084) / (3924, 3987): 1.40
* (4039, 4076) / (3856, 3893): 1.35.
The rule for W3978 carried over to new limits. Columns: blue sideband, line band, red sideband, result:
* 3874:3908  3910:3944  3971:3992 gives -0.017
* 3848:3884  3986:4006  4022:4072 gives 0.011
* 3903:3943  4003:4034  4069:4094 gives -0.143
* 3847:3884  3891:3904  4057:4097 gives 0.129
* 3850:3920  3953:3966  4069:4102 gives 0.093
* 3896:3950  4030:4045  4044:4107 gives -0.102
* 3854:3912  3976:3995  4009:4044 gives 0.200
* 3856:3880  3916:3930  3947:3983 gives -0.068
